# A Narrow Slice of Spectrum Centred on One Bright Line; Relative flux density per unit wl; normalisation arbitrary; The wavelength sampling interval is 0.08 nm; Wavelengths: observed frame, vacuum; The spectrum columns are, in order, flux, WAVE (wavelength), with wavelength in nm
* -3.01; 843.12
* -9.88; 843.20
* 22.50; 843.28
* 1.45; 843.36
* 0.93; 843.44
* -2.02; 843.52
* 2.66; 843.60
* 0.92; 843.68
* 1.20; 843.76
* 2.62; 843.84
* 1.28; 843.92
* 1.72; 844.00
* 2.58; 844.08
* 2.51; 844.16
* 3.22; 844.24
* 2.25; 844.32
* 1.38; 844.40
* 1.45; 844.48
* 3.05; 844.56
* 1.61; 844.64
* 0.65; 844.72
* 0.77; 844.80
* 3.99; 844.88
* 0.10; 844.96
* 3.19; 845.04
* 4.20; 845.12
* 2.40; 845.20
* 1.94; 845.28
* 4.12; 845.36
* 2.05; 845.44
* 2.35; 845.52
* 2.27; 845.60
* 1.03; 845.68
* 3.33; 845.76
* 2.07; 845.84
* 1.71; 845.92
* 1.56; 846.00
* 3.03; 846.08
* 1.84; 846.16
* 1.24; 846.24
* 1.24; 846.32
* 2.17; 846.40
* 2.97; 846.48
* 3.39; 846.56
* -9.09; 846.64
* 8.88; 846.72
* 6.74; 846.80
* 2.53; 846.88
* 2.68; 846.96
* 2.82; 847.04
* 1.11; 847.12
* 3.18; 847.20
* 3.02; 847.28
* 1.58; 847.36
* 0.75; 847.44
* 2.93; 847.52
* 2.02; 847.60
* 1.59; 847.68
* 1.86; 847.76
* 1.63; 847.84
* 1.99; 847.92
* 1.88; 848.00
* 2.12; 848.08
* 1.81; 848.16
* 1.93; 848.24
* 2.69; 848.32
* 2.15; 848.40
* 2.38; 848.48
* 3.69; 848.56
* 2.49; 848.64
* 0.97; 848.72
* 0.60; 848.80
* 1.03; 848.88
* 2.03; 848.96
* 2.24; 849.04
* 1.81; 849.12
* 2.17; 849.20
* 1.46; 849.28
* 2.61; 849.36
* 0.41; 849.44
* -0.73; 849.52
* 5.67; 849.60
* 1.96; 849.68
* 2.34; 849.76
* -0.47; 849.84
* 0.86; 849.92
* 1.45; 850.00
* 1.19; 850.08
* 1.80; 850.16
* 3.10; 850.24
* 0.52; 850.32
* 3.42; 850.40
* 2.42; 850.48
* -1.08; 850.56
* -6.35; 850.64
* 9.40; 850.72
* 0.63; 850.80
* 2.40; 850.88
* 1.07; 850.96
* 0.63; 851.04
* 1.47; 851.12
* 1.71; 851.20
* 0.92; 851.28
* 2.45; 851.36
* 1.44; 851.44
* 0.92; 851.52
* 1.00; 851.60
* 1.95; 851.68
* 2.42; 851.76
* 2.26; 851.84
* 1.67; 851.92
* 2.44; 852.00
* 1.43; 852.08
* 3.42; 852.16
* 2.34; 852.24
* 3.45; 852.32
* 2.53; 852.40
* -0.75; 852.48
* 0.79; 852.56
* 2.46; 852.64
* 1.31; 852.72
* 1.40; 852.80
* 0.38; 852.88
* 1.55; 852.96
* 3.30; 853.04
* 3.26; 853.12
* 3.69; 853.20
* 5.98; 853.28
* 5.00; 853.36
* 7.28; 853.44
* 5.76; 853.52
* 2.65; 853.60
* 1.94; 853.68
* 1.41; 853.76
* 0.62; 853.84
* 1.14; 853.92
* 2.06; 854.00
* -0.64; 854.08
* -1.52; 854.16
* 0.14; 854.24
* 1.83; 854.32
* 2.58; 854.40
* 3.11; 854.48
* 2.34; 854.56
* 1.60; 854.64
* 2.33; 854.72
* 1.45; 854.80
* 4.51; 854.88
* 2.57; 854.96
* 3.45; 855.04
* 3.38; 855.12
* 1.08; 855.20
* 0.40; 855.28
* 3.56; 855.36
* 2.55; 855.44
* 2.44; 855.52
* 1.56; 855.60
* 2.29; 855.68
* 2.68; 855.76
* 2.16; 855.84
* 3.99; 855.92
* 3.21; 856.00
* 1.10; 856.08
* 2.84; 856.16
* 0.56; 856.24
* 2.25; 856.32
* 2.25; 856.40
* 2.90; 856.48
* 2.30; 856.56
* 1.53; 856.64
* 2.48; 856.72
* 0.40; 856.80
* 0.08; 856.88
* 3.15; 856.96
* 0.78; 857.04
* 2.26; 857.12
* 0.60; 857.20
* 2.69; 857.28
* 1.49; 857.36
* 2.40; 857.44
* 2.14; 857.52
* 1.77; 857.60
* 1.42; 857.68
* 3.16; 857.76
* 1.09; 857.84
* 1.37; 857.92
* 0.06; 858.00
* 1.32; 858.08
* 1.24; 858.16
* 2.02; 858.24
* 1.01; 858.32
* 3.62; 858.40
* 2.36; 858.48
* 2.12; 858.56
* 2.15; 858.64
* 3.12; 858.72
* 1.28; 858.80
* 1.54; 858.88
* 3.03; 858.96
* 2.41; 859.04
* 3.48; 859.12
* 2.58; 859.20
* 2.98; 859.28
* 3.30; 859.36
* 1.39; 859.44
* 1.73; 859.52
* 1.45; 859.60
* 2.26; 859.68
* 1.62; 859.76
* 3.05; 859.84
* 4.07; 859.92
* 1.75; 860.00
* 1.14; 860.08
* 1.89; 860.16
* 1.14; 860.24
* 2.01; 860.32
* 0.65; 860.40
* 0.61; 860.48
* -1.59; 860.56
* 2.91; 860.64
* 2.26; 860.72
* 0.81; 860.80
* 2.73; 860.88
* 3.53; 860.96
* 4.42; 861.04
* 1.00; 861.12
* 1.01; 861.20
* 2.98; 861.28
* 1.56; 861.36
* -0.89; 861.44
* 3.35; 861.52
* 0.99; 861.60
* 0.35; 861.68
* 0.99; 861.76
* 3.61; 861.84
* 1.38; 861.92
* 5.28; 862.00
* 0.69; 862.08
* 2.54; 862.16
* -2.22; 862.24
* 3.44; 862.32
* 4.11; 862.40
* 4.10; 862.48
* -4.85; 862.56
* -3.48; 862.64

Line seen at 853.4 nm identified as Hgamma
